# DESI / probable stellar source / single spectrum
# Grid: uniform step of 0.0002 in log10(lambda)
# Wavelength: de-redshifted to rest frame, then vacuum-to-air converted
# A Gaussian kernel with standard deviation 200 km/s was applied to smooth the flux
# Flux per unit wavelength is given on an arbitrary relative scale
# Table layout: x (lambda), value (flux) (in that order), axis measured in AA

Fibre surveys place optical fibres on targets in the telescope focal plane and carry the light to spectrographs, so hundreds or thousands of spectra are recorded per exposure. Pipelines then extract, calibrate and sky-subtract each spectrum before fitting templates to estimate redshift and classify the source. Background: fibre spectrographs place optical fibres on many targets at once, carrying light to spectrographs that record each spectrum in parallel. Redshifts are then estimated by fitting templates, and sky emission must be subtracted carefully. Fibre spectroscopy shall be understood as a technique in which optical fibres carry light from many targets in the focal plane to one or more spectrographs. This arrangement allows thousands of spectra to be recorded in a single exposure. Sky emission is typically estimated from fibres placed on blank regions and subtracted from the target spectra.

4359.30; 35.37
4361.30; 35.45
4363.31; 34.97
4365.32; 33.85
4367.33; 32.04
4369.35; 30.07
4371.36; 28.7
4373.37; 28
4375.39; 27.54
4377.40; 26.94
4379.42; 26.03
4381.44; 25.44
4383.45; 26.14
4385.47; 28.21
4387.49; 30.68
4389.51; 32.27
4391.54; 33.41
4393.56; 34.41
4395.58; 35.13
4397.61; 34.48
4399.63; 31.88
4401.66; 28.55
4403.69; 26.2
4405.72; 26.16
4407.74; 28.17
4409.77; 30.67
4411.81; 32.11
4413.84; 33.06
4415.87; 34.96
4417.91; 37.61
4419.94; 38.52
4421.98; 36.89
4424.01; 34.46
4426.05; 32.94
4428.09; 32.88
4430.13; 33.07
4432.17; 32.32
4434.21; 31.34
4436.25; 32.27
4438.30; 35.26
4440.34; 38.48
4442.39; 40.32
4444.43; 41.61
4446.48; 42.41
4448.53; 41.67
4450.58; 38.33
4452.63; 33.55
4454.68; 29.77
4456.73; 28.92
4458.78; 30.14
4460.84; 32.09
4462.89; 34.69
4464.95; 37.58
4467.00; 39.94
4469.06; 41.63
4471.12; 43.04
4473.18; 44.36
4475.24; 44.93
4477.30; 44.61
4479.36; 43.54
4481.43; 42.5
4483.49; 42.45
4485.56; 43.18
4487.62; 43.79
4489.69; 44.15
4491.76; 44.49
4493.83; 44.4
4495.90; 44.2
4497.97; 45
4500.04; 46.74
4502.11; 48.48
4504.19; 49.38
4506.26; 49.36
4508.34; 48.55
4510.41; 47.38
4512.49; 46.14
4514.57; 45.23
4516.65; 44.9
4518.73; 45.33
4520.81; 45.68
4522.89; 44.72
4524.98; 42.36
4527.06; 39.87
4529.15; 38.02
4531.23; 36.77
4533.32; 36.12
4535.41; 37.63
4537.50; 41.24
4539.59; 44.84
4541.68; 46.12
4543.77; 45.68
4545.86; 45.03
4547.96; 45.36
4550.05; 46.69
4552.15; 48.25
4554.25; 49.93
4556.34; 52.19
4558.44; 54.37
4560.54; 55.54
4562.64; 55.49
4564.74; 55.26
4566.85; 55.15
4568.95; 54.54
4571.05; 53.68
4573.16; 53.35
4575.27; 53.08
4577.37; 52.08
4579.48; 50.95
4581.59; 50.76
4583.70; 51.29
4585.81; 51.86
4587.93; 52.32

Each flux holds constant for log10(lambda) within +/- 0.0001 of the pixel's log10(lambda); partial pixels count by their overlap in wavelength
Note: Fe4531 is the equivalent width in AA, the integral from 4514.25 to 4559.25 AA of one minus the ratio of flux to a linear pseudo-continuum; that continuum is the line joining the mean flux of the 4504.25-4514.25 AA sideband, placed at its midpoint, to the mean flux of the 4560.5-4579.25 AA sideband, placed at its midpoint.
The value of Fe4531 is 5.6 AA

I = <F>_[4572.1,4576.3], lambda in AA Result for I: 53.1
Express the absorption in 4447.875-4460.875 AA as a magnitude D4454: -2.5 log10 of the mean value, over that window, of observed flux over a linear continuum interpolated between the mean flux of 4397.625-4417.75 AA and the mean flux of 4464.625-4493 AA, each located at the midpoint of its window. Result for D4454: 0.16 mag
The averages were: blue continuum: 30.7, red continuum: 43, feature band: 33.4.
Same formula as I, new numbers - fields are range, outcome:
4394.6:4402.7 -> 32.5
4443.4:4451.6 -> 41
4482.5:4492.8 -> 43.6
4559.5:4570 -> 55.2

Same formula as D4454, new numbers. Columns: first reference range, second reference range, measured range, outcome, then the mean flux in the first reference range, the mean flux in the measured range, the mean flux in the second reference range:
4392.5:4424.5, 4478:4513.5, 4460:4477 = 0.039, 32.7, 40.1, 45.5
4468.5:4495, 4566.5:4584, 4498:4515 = -0.036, 43.7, 47.6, 52.7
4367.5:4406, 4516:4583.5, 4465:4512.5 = -0.097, 29.6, 44.7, 47.6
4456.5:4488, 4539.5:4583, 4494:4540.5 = 0.035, 40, 44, 51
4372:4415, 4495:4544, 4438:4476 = -0.024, 29.8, 37.8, 44.1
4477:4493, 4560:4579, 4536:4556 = 0.117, 43.5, 46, 54.1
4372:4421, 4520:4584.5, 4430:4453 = -0.038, 30.7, 37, 47.8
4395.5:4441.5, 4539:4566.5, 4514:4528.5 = 0.049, 32.9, 43.8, 49.8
